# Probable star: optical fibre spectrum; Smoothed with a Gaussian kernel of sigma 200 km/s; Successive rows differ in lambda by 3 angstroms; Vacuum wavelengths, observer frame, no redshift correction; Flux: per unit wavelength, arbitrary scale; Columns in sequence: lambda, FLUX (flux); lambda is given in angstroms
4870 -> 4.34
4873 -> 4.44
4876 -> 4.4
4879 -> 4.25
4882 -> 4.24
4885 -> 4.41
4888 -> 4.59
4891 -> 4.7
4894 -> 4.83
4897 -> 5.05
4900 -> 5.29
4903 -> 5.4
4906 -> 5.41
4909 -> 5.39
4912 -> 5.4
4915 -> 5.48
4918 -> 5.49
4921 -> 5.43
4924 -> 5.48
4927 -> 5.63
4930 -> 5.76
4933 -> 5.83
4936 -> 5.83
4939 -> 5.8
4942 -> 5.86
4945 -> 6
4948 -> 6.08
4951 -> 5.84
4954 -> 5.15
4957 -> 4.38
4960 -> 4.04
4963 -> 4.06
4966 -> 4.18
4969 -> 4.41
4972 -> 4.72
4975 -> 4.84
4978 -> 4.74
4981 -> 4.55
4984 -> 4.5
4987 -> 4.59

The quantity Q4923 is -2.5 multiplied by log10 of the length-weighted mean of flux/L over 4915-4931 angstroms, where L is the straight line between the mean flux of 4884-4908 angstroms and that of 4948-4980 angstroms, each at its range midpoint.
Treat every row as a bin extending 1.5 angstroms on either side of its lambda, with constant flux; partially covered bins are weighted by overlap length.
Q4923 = -0.14 mag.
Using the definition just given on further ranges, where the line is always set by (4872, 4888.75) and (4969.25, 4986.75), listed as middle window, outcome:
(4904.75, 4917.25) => -0.212 mag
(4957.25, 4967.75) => 0.116 mag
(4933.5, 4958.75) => -0.226 mag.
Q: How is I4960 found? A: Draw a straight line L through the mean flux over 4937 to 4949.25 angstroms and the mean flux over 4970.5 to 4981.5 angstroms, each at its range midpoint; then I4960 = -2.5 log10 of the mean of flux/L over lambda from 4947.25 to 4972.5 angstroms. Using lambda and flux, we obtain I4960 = 0.131 mag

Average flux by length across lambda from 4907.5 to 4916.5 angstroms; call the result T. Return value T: 5.42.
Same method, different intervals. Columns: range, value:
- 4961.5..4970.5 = 4.22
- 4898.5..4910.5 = 5.37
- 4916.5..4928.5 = 5.51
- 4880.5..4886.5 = 4.33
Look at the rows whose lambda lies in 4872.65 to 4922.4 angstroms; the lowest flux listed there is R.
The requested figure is 4.24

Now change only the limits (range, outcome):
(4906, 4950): 5.39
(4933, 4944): 5.8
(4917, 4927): 5.43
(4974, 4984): 4.5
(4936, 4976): 4.04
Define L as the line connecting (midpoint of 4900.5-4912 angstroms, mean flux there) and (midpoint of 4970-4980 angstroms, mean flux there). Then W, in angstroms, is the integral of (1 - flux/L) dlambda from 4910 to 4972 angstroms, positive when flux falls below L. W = -2.7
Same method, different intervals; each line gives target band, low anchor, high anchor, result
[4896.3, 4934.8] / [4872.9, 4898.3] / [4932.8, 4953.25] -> -1.8 angstroms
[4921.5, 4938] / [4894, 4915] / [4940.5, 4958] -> -0.7 angstroms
